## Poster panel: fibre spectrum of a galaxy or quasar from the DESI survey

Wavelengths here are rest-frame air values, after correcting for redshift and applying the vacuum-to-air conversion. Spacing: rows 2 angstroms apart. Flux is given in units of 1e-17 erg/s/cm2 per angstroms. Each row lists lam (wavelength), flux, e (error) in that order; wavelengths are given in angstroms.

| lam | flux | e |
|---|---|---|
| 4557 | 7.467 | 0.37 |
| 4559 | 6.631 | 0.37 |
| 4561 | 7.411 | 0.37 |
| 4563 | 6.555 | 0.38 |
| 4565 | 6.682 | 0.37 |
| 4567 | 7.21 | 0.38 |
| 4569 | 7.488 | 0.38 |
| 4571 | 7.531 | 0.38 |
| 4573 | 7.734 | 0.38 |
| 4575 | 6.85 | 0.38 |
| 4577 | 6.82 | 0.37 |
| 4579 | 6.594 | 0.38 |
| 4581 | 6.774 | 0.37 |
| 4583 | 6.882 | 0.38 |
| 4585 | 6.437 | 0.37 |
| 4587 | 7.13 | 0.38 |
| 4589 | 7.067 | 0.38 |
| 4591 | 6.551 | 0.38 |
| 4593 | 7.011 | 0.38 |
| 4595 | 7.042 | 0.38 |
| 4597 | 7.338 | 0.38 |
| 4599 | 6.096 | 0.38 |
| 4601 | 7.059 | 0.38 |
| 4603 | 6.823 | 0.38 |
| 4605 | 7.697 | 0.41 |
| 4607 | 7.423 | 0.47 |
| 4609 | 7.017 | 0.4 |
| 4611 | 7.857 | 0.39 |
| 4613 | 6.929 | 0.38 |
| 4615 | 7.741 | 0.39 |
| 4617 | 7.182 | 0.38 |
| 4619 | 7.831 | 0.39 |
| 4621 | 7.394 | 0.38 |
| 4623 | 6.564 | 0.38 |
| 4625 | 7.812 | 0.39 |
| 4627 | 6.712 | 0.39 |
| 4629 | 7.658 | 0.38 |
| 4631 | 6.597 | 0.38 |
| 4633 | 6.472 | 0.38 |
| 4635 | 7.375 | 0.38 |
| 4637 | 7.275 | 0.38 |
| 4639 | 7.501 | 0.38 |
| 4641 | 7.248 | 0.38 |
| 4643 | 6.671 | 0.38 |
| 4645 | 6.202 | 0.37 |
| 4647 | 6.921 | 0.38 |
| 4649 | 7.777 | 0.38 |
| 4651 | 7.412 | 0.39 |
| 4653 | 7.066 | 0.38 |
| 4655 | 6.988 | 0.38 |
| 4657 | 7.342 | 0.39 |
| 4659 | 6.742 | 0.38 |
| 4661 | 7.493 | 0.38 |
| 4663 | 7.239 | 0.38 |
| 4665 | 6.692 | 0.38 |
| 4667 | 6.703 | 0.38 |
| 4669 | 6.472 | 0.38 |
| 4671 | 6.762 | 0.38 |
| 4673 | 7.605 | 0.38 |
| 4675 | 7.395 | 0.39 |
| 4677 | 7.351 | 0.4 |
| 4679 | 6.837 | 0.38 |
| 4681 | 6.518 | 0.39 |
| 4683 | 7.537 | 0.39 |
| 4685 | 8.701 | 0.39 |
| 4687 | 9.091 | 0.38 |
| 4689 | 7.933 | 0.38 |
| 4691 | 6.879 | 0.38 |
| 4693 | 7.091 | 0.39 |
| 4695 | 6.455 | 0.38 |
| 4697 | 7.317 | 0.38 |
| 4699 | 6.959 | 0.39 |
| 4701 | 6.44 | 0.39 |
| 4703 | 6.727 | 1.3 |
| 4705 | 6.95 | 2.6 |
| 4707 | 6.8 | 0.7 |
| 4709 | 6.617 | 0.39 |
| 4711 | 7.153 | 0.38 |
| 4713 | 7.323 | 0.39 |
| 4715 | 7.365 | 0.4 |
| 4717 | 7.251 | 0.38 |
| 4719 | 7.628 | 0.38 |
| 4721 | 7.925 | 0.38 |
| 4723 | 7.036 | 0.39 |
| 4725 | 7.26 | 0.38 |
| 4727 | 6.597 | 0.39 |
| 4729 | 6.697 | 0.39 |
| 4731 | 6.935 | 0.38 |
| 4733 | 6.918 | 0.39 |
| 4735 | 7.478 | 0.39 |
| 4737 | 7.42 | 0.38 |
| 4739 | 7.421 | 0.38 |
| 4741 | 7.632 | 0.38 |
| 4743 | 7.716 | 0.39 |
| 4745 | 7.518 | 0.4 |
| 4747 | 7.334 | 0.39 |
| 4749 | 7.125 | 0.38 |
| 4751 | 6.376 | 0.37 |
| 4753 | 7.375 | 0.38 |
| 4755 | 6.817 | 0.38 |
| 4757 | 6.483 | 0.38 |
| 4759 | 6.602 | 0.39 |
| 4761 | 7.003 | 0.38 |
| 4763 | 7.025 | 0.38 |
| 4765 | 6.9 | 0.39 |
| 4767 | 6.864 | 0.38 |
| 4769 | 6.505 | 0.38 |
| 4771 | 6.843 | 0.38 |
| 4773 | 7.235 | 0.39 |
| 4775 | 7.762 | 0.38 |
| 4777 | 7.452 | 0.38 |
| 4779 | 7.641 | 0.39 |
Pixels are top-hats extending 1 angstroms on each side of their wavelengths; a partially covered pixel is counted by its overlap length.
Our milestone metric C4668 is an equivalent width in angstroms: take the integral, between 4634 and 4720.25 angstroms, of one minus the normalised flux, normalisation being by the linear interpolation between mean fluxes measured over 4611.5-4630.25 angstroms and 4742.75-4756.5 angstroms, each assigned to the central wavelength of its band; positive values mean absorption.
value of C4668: 0.9 angstroms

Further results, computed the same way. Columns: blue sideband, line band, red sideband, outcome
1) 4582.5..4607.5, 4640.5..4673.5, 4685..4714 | 0.38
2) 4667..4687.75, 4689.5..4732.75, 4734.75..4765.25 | 1.39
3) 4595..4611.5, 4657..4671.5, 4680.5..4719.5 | 0.59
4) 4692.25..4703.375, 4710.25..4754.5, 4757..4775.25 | -2.40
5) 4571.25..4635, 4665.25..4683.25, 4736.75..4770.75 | 0.21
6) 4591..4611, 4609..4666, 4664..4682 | -1.36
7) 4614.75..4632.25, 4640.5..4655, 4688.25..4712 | 0.23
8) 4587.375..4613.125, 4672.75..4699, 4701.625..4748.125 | -0.94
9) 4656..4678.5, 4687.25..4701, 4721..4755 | -0.10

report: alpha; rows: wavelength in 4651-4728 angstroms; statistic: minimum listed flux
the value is 6.44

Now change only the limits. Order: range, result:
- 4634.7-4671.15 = 6.202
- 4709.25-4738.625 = 6.597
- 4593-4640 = 6.096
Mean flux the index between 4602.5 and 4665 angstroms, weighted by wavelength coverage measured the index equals 7.19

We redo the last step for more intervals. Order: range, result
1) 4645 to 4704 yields 7.17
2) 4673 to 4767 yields 7.17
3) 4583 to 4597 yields 6.91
